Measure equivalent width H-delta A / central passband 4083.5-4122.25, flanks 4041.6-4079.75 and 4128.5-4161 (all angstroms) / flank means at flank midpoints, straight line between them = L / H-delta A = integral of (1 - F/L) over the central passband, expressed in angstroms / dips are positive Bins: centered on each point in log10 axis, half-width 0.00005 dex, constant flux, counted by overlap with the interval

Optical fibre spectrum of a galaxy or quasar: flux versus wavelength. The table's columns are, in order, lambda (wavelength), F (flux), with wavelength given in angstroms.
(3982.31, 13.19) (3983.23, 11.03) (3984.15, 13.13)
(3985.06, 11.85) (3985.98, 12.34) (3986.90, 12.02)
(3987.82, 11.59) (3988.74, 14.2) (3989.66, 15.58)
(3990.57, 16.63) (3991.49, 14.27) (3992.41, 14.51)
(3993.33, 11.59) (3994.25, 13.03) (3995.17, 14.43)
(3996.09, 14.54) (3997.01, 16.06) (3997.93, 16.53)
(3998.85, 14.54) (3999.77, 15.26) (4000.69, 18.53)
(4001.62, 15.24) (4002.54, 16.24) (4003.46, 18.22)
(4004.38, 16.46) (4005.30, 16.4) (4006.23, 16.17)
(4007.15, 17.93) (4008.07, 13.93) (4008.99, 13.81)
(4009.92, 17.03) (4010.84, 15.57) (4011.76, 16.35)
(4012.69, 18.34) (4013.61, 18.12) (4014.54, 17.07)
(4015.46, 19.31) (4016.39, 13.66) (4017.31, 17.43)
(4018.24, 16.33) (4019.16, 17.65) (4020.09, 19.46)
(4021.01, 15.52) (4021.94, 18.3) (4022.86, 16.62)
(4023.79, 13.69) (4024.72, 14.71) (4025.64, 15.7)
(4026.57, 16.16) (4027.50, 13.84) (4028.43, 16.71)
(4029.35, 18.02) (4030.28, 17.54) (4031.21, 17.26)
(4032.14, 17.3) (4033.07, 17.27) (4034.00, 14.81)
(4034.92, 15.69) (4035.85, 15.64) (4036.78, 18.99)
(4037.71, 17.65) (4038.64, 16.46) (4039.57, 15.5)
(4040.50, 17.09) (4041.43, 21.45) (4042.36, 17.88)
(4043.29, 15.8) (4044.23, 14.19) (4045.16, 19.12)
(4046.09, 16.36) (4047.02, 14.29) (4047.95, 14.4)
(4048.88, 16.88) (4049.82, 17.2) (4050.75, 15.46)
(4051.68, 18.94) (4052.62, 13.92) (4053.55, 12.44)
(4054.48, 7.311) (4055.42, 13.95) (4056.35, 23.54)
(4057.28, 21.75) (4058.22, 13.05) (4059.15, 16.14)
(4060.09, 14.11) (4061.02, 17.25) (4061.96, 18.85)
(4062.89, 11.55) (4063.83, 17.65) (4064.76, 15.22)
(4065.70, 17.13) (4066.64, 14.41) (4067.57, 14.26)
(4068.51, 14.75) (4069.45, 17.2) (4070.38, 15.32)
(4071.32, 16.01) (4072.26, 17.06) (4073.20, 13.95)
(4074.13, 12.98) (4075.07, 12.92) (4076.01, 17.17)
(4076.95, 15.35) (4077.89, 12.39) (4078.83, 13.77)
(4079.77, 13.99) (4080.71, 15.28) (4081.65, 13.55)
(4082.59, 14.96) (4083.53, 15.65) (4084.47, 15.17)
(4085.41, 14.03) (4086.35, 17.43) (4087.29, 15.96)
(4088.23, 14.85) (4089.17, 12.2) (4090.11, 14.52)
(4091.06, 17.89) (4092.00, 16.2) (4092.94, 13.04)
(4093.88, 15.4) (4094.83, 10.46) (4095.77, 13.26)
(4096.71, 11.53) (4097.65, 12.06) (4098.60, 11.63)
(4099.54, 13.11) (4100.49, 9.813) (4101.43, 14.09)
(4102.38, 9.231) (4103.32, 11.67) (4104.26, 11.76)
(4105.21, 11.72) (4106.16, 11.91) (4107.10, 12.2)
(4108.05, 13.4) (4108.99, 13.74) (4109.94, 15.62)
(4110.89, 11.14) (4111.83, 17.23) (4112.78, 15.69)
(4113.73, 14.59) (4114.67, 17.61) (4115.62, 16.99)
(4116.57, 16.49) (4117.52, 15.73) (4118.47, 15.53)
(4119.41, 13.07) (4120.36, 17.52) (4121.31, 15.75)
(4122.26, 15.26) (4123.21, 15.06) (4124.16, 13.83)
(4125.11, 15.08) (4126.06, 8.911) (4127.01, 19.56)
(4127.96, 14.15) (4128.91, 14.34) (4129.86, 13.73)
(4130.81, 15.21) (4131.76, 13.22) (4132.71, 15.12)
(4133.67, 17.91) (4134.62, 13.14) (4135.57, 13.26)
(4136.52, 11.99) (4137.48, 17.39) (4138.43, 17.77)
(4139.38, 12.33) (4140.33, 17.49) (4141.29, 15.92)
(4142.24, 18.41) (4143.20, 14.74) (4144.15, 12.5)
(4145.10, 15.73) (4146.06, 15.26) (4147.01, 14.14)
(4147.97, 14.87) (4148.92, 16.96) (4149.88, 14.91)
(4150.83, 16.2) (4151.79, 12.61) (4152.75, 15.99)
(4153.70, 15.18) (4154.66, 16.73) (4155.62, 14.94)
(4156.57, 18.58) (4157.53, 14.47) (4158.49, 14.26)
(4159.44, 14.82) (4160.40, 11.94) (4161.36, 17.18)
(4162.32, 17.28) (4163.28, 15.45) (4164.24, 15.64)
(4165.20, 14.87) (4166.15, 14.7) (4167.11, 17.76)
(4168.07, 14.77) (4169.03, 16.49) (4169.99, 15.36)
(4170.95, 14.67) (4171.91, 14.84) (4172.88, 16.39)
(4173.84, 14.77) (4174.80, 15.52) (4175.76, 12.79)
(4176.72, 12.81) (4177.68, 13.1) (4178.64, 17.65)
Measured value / 3.16 angstroms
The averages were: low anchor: 15.6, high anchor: 15.1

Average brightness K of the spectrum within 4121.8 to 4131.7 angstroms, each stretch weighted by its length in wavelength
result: 14.5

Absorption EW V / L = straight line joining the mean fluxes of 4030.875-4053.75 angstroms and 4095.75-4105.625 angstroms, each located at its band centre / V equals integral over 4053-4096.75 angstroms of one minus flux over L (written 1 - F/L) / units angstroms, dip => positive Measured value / -3.7 angstroms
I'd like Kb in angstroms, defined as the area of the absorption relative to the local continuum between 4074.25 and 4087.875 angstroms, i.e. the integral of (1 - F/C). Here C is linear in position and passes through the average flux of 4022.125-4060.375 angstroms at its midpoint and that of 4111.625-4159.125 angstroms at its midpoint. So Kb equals 0.9 angstroms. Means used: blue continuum 16.2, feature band 14.8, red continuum 15.3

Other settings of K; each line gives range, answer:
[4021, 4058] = 16.4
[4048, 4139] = 14.7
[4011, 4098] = 15.8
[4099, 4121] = 13.9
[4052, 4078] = 15.3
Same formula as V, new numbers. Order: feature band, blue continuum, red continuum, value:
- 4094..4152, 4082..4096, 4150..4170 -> 3.09 angstroms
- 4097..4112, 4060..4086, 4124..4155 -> 2.62 angstroms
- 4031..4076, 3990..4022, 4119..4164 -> -0.72 angstroms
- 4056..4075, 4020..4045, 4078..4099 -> -0.98 angstroms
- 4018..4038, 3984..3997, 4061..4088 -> -3.14 angstroms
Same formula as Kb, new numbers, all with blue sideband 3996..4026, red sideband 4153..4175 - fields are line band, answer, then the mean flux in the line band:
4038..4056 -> 0.5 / 15.8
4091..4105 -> 2.9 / 12.6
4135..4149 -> 0.4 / 15.2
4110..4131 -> 0.9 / 15.1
